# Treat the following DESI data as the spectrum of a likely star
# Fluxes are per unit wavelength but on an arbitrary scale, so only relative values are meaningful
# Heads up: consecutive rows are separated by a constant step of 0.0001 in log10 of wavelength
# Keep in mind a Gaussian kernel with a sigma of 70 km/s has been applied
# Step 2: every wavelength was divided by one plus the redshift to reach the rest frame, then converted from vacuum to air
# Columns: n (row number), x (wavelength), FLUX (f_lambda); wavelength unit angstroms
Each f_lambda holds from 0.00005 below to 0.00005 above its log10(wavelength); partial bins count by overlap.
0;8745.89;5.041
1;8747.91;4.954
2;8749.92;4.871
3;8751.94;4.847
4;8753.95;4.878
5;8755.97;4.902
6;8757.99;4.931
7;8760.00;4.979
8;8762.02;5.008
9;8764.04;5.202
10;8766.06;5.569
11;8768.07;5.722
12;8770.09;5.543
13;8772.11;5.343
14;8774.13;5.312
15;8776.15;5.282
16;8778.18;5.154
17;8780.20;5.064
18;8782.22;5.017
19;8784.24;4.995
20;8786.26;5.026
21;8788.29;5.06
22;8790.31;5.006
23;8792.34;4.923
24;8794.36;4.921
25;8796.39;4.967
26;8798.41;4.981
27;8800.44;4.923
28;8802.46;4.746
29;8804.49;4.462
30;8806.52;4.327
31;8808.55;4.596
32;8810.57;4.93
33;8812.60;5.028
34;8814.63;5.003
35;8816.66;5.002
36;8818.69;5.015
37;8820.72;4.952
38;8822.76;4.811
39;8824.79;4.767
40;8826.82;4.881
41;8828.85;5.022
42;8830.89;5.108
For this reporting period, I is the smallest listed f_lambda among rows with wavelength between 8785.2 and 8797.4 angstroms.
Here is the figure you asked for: 4.921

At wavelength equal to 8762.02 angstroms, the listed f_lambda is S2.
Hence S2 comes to 5.008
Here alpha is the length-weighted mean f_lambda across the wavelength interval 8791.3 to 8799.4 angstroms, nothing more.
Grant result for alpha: 4.95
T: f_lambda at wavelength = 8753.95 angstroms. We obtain 4.878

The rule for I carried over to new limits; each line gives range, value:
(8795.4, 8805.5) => 4.462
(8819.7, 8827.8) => 4.767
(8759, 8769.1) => 4.979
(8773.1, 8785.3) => 4.995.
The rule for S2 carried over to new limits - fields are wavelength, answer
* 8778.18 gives 5.154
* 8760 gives 4.979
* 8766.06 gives 5.569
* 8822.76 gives 4.811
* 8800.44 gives 4.923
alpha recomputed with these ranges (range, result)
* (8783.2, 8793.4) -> 5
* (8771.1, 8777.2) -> 5.3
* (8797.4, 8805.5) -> 4.78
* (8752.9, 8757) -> 4.89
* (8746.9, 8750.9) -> 4.91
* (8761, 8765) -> 5.1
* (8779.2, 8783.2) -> 5.04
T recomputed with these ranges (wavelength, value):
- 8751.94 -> 4.847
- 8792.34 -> 4.923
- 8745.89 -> 5.041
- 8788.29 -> 5.06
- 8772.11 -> 5.343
